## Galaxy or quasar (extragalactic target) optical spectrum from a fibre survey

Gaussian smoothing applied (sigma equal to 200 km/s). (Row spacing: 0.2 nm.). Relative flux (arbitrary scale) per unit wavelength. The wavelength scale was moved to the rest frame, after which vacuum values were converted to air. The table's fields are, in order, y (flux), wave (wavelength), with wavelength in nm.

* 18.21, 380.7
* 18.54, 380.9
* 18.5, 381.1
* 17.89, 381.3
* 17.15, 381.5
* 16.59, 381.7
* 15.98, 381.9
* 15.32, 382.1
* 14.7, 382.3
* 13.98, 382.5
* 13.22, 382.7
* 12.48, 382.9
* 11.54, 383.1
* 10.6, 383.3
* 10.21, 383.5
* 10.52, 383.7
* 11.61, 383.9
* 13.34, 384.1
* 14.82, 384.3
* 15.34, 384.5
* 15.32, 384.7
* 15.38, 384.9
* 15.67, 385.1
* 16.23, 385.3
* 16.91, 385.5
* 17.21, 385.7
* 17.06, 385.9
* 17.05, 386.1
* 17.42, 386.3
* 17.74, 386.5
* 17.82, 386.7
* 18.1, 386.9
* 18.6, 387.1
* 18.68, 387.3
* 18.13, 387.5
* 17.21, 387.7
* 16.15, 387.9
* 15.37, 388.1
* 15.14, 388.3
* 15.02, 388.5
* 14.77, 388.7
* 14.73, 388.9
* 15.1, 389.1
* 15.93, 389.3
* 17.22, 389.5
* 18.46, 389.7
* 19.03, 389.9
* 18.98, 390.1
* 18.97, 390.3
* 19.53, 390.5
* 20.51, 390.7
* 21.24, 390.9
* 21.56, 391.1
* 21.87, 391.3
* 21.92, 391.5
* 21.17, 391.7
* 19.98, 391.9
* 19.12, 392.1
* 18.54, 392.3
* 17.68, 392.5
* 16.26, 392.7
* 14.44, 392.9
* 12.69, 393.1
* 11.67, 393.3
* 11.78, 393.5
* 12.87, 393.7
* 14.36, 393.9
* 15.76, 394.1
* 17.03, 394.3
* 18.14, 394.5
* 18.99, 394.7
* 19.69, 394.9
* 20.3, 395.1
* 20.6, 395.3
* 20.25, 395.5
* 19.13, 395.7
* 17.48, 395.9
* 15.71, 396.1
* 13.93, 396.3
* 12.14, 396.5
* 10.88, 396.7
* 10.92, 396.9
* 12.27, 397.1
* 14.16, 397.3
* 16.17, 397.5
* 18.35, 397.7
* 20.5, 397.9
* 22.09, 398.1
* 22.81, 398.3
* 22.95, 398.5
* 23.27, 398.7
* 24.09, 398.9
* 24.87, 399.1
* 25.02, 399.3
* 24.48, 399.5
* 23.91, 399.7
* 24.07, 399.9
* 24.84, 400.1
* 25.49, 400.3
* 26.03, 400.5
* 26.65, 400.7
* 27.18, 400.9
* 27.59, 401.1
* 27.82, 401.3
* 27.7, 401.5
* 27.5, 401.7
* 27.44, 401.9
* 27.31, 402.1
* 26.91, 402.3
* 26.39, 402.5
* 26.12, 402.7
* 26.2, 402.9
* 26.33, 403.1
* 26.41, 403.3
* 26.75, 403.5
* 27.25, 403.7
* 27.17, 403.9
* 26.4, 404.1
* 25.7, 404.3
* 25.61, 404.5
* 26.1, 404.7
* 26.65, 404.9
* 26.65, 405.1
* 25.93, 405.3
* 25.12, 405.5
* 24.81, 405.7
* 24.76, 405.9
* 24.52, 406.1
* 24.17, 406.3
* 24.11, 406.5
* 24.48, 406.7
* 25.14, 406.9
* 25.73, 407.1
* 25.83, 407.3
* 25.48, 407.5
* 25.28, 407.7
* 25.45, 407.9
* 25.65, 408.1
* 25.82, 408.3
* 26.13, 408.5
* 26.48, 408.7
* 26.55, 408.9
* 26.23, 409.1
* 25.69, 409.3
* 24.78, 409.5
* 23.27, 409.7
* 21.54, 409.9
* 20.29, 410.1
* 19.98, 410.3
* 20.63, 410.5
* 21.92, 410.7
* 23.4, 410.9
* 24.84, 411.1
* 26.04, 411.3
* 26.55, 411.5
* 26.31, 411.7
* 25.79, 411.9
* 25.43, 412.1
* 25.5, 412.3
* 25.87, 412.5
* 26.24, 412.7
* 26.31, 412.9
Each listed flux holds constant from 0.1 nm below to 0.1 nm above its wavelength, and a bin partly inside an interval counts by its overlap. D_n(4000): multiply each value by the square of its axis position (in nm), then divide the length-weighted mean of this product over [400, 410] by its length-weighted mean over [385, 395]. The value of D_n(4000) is 1.61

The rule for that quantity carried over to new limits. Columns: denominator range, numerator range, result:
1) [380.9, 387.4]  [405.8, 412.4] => 1.81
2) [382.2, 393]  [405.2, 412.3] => 1.65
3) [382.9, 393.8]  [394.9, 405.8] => 1.49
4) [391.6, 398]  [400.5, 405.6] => 1.70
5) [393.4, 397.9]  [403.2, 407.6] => 1.68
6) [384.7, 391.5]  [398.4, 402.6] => 1.56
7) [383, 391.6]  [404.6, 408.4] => 1.68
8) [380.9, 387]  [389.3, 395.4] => 1.23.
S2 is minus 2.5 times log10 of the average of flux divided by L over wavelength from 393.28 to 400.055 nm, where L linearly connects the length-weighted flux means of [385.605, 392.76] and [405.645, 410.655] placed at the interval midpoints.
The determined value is 0.13 mag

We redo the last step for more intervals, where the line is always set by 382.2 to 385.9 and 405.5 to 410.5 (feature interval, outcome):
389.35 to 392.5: -0.16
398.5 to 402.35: -0.21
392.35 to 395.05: 0.17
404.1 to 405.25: -0.13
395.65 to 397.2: 0.36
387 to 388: -0.15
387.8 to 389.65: 0.03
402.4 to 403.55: -0.18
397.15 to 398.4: 0.07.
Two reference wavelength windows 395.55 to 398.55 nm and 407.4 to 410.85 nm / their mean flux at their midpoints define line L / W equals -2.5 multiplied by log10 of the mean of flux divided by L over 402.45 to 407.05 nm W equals -0.20 mag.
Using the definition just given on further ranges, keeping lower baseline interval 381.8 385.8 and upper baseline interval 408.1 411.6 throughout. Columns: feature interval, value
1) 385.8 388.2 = -0.15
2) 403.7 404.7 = -0.20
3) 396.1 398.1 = 0.28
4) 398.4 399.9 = -0.20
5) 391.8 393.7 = 0.12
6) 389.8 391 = -0.19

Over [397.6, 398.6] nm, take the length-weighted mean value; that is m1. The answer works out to 21.3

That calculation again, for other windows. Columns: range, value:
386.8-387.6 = 18.4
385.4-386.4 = 17.1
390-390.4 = 19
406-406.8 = 24.3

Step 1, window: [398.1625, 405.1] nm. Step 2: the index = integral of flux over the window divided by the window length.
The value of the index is 25.9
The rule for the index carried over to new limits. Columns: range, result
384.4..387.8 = 17.1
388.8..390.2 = 17.1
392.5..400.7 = 18.6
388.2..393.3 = 17.9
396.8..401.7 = 22.7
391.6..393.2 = 17.5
